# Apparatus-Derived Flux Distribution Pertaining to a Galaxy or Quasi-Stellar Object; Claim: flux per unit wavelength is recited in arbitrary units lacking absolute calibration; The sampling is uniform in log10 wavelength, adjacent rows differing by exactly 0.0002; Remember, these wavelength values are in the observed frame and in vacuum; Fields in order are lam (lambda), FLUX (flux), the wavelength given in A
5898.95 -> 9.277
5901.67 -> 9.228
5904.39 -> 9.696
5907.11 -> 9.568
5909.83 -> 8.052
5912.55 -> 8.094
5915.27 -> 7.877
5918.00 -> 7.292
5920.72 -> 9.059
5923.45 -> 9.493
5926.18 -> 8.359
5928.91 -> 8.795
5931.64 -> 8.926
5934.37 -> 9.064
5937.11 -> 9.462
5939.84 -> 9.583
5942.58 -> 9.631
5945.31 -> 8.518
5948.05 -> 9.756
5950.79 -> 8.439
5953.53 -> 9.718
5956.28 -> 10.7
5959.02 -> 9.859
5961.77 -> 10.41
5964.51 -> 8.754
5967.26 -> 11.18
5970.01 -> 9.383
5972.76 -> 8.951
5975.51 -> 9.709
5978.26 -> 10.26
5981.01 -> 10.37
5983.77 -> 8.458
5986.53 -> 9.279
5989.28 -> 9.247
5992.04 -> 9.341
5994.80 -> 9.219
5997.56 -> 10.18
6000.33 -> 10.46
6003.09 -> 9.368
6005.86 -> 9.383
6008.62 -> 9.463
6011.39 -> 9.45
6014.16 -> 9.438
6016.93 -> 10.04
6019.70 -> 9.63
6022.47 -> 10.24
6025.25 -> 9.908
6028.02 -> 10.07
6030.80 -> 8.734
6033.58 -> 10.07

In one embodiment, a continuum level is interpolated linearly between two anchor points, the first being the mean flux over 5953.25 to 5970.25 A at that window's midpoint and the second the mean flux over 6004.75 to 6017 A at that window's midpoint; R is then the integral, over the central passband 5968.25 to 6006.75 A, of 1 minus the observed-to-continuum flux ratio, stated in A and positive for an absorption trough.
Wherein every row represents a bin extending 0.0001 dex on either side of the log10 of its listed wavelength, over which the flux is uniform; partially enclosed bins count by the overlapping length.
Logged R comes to 0.8 A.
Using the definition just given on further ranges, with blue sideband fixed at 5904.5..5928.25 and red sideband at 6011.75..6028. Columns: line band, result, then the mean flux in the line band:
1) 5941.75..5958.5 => -0.9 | 9.48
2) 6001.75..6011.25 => 0.3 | 9.41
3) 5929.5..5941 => -0.6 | 9.22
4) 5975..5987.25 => -0.4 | 9.62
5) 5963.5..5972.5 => -0.5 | 9.71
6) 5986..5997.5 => 0.1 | 9.38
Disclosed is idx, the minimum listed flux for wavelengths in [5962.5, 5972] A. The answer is 8.754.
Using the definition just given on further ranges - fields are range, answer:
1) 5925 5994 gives 8.359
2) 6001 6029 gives 9.368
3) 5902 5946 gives 7.292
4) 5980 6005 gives 8.458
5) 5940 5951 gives 8.439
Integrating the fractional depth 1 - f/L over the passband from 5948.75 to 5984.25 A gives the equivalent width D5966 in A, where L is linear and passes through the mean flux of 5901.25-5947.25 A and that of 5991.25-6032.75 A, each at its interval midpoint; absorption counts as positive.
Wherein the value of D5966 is -1.9 A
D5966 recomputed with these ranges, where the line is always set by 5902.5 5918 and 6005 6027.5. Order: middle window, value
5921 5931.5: -0.21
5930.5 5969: -2.49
